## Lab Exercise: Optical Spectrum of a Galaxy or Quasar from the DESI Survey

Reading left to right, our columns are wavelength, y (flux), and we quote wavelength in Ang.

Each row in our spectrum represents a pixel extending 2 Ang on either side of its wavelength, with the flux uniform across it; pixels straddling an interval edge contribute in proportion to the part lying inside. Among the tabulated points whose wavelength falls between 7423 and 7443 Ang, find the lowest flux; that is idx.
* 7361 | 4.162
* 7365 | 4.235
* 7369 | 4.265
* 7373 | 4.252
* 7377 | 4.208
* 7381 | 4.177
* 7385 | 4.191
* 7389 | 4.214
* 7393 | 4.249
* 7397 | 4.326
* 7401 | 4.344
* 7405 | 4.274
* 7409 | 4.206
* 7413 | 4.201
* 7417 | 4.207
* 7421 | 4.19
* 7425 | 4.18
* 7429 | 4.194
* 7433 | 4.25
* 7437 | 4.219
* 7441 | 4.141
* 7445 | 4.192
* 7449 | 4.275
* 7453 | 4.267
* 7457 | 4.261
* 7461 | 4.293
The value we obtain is 4.141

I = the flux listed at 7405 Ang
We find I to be 4.274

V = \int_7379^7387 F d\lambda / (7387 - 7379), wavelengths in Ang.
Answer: 4.18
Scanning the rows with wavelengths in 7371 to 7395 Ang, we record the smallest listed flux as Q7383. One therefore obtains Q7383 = 4.177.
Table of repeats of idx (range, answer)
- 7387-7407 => 4.214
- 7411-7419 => 4.201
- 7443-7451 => 4.192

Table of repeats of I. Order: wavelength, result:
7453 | 4.267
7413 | 4.201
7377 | 4.208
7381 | 4.177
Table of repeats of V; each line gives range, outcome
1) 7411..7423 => 4.2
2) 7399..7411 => 4.27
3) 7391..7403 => 4.31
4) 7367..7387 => 4.22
